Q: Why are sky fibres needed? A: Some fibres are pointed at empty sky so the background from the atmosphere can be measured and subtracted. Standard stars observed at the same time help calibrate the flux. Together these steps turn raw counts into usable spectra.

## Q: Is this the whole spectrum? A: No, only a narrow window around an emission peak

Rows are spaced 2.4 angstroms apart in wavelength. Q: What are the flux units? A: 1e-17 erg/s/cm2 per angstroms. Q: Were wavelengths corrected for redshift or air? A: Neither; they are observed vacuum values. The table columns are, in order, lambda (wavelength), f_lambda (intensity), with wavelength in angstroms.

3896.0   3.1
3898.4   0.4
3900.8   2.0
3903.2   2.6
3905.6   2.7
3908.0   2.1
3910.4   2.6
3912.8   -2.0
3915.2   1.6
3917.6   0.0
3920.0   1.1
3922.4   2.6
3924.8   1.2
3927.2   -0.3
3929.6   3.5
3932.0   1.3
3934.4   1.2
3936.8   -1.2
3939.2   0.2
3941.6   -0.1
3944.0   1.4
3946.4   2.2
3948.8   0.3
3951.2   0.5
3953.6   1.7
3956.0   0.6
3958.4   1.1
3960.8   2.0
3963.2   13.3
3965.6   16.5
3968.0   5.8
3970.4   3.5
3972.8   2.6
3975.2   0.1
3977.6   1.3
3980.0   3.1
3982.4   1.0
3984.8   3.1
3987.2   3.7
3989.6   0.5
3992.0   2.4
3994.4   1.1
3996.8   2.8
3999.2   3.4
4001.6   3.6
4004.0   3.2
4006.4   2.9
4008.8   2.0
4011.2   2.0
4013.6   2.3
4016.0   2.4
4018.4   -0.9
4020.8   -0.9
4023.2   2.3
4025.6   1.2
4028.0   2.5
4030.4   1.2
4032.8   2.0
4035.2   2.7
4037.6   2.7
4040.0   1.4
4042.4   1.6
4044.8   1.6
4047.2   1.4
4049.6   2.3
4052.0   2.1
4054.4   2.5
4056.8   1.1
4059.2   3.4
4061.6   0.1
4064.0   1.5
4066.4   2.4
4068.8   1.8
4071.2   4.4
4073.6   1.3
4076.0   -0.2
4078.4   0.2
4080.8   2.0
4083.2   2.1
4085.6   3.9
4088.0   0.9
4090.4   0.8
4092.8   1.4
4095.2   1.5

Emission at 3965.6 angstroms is [O II]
